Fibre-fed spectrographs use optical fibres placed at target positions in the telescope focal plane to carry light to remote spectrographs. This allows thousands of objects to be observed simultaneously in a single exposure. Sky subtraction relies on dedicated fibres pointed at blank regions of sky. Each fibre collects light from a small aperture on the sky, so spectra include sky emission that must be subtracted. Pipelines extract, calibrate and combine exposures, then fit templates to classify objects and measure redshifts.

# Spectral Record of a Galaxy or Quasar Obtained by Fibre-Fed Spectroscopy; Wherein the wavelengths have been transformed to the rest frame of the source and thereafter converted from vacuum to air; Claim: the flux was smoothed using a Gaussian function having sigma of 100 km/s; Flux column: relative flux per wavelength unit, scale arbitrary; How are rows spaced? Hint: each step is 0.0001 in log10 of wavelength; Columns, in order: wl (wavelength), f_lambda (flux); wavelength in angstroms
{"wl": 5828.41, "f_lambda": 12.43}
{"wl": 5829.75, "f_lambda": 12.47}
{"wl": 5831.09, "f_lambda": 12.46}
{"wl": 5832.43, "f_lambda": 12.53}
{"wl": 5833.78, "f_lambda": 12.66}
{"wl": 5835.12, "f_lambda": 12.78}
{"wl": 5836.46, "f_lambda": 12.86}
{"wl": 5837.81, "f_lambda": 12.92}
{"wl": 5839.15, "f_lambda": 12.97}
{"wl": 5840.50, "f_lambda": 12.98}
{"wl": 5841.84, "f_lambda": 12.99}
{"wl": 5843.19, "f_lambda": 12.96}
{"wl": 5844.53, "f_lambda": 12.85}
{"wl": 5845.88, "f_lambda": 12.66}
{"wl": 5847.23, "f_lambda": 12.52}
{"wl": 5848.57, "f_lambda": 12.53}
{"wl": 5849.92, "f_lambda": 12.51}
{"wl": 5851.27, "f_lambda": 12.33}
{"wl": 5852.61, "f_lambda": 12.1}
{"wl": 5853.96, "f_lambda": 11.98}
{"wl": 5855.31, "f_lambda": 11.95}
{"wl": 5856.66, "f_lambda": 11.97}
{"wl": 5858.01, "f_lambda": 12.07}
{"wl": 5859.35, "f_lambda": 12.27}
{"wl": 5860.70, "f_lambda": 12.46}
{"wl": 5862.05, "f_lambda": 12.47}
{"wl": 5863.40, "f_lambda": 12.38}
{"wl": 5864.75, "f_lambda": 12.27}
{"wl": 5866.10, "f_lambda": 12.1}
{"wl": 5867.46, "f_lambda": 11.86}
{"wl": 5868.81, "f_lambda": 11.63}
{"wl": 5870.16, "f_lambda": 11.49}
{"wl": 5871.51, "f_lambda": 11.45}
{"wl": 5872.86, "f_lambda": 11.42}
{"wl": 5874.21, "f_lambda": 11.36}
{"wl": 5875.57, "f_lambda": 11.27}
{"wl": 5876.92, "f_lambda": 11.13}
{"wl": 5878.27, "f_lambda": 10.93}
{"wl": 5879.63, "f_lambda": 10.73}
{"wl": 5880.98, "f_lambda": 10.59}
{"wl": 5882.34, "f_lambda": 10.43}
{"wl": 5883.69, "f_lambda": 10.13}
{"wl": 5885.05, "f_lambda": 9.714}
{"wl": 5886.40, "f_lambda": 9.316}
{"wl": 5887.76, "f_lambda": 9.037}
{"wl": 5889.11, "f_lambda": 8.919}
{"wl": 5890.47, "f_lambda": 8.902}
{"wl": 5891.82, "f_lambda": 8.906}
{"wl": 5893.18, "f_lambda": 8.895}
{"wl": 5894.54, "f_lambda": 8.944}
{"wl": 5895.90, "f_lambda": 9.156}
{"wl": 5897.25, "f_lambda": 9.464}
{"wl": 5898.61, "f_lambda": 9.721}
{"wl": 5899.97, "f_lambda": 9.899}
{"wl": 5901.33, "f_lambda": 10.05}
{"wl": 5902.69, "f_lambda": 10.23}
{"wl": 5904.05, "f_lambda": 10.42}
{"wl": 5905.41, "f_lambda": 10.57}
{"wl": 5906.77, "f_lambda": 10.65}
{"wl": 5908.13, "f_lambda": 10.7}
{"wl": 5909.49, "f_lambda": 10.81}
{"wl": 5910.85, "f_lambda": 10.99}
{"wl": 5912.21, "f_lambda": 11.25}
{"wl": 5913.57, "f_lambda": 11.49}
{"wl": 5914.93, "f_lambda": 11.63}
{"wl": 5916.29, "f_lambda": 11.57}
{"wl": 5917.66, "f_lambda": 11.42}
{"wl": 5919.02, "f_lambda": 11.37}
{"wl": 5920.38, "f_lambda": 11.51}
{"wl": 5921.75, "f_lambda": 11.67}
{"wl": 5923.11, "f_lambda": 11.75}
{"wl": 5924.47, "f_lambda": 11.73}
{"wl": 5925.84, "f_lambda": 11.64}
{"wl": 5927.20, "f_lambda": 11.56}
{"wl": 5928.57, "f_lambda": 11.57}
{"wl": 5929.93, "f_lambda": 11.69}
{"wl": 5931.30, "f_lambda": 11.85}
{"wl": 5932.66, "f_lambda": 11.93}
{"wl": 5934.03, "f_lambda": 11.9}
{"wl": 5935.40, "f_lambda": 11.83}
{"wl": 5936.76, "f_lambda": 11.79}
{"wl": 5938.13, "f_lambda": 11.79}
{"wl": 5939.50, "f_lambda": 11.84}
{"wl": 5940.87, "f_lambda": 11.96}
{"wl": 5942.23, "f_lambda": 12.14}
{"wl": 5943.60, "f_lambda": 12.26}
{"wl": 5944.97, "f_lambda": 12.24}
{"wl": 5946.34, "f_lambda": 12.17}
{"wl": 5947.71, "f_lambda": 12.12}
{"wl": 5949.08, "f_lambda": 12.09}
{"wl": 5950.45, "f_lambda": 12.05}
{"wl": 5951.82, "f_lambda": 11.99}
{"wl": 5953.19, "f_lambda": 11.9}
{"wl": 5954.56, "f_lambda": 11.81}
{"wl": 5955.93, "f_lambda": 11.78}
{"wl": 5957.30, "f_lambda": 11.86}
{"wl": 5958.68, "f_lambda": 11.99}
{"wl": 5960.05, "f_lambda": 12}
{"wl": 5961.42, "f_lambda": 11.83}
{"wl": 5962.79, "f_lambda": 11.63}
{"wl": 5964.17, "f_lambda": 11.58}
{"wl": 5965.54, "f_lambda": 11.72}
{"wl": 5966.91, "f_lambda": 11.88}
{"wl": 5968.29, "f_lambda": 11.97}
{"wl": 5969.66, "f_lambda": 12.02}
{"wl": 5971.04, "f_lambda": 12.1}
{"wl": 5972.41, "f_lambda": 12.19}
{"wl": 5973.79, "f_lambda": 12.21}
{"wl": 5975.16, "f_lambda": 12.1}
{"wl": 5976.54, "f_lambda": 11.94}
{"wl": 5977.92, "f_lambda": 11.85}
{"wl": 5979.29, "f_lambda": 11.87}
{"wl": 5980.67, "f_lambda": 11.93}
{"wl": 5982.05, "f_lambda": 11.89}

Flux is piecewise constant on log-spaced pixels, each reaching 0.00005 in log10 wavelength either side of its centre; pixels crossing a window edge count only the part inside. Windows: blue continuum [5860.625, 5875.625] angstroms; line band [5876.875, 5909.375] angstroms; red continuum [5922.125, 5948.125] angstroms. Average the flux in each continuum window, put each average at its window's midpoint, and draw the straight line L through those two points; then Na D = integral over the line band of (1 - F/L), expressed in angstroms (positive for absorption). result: 5.4 angstroms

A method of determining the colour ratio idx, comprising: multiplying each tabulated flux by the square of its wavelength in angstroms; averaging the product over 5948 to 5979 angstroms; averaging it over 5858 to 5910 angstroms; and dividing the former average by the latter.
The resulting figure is 1.2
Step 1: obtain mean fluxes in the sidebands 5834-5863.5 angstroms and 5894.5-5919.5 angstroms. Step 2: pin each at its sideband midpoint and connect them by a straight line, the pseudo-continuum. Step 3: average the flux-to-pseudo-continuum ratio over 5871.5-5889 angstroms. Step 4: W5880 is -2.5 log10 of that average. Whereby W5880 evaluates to 0.10 mag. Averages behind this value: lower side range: 12.5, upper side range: 10.6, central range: 10.5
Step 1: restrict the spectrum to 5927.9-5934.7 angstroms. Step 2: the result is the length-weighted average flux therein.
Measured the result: 11.8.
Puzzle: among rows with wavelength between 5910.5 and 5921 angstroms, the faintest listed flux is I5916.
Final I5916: 10.99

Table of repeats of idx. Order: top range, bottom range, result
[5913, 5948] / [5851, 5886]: 1.04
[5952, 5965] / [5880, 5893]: 1.27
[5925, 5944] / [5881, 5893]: 1.27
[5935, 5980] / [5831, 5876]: 1.01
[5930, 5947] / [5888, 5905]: 1.28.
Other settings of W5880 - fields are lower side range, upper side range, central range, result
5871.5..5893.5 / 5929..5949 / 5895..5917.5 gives 0.039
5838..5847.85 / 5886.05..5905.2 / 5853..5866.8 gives -0.040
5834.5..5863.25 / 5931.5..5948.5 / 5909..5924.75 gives 0.064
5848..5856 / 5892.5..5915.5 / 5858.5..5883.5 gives -0.002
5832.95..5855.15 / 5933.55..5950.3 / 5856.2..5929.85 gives 0.135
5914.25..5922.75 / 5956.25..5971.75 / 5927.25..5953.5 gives -0.023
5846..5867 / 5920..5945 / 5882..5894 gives 0.281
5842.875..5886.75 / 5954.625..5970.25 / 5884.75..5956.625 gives 0.070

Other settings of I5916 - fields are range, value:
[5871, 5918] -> 8.895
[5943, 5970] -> 11.58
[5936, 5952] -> 11.79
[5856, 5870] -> 11.63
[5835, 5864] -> 11.95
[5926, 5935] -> 11.56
